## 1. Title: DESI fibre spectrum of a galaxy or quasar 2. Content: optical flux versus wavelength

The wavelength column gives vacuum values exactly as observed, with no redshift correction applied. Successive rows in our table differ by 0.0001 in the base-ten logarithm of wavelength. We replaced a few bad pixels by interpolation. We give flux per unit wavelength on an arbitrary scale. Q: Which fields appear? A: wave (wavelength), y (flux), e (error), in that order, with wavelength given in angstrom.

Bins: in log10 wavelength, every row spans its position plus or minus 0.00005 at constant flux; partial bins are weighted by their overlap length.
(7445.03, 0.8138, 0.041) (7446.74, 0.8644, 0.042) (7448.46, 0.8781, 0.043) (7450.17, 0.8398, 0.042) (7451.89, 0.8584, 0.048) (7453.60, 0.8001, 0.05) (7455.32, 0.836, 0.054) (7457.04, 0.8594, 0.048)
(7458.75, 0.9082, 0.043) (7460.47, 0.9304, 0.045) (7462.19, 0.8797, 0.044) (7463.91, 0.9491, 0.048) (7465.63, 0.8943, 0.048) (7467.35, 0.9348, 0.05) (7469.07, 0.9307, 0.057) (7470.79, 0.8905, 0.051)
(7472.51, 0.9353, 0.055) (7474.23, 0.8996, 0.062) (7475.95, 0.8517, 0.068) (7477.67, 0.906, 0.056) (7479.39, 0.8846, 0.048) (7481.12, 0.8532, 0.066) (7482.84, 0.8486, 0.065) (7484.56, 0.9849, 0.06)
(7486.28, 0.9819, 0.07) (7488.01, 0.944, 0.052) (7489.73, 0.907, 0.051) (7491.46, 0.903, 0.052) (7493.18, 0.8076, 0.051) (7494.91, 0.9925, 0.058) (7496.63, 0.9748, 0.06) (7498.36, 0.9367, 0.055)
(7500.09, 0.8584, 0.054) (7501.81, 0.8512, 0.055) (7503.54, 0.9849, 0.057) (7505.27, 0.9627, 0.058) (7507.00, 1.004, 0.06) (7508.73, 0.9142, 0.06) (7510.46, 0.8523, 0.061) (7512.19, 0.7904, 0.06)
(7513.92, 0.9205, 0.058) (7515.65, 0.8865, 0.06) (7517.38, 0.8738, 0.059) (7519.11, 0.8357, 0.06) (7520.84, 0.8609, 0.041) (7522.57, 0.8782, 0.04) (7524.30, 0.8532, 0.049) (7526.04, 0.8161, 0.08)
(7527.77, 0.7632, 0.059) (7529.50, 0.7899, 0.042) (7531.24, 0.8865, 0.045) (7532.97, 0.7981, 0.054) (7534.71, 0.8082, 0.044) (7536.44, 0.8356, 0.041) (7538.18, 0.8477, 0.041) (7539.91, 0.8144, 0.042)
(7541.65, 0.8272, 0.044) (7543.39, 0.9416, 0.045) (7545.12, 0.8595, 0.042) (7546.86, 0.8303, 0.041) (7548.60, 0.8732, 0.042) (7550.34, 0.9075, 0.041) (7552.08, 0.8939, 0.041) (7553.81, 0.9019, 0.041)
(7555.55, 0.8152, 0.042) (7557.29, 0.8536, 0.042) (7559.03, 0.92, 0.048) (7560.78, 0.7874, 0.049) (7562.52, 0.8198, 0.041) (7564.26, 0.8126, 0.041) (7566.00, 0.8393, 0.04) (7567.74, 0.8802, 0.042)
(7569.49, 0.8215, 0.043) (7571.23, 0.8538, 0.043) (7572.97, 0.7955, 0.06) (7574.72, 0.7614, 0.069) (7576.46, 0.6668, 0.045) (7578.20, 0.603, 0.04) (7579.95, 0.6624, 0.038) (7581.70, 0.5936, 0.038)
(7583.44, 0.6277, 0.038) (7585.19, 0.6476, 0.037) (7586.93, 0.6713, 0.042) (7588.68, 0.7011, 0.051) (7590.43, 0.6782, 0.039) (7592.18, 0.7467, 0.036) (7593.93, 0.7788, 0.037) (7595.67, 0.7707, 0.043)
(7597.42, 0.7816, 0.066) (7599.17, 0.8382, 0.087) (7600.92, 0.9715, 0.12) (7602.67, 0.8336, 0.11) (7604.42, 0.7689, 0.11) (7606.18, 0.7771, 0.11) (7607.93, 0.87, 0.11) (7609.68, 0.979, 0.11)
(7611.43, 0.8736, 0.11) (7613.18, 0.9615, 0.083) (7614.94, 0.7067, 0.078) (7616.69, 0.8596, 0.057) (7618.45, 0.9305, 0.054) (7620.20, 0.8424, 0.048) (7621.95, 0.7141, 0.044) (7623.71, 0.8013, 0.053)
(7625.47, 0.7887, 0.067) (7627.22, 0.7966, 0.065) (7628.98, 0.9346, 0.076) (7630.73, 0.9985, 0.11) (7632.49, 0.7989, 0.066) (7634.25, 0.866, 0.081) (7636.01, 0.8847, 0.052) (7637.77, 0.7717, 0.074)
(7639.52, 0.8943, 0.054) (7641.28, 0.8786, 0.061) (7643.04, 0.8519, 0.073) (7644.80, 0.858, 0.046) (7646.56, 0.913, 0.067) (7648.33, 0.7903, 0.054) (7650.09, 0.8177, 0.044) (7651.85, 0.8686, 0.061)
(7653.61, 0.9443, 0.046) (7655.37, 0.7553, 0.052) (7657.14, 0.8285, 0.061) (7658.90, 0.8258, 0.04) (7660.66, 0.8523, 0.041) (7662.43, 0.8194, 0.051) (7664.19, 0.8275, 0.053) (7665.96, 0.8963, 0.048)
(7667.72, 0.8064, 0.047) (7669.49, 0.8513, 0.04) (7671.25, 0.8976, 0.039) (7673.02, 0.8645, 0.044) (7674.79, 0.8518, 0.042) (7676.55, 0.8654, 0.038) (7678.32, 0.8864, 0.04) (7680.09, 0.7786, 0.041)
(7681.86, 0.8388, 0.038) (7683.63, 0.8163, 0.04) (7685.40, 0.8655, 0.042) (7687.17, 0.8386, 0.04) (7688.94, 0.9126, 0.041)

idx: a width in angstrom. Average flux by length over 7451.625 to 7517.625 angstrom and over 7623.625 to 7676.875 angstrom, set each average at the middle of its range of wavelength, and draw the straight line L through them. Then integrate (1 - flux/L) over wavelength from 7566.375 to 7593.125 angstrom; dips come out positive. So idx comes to 4.8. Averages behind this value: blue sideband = 0.903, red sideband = 0.852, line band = 0.716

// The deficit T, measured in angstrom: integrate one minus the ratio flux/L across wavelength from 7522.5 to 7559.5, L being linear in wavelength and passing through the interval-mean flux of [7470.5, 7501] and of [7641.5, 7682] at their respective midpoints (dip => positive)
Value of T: 1.7 angstrom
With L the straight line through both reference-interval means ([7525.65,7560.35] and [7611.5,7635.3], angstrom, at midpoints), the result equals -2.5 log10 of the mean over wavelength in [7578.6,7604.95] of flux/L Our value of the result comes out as 0.15 mag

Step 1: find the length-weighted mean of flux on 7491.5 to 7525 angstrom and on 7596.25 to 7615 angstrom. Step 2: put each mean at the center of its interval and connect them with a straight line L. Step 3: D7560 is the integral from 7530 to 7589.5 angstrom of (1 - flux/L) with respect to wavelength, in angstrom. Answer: 5.24 angstrom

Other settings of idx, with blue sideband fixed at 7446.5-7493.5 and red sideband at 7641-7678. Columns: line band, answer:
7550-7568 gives 0.37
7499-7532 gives 0.36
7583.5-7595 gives 2.21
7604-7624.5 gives 0.44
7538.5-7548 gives 0.24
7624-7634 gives -0.03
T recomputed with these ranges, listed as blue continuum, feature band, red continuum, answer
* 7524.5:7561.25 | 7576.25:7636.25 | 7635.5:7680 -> 4.0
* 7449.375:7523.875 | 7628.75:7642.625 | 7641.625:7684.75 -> -0.3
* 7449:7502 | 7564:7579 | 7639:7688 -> 1.6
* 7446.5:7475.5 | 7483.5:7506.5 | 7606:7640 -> -1.3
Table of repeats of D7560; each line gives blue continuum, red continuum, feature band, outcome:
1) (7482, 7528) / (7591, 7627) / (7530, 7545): 0.54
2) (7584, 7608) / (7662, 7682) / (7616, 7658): -1.92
